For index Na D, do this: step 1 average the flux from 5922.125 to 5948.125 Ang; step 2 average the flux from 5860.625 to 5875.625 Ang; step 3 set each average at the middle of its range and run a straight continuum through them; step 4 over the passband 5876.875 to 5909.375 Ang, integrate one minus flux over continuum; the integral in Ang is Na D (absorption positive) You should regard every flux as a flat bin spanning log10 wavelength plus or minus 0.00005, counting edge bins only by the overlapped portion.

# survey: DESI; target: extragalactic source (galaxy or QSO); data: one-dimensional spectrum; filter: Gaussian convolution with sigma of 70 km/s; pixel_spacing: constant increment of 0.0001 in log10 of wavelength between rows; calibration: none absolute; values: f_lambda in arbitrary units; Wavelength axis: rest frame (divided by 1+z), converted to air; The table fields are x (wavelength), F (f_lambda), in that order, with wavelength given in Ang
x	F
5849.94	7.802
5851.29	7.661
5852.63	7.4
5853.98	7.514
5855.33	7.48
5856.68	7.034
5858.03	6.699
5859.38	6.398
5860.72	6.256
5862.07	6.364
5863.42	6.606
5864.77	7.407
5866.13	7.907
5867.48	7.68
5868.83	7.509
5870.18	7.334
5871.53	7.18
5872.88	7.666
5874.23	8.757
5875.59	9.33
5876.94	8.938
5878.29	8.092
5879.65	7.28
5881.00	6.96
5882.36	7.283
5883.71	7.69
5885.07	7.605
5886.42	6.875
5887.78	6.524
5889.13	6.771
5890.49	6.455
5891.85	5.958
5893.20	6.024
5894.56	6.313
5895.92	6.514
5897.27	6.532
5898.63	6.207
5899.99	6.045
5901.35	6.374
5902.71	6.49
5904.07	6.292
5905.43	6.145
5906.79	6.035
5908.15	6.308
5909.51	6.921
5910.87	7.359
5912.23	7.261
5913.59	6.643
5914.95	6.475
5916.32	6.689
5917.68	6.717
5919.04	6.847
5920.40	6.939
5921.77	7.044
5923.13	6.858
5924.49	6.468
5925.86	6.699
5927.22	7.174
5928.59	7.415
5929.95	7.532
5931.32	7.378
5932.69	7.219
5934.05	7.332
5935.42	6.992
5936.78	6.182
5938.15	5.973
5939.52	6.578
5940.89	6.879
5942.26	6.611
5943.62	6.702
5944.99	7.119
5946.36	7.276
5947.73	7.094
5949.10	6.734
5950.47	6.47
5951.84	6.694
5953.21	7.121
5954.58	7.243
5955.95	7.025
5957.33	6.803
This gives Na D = 2.5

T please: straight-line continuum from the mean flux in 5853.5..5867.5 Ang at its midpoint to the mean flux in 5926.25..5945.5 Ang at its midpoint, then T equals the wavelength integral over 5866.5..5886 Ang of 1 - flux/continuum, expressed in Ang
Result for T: -2.3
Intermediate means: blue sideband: 6.99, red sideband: 6.93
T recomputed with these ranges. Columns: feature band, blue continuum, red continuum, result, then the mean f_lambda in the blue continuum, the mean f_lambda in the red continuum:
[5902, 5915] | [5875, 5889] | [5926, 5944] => 1.2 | 7.61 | 6.92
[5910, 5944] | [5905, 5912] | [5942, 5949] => -0.5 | 6.62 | 6.97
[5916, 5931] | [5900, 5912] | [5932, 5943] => -0.8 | 6.49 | 6.72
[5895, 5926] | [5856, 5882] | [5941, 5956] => 2.4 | 7.44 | 6.91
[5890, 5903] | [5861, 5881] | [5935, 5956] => 1.9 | 7.66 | 6.79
